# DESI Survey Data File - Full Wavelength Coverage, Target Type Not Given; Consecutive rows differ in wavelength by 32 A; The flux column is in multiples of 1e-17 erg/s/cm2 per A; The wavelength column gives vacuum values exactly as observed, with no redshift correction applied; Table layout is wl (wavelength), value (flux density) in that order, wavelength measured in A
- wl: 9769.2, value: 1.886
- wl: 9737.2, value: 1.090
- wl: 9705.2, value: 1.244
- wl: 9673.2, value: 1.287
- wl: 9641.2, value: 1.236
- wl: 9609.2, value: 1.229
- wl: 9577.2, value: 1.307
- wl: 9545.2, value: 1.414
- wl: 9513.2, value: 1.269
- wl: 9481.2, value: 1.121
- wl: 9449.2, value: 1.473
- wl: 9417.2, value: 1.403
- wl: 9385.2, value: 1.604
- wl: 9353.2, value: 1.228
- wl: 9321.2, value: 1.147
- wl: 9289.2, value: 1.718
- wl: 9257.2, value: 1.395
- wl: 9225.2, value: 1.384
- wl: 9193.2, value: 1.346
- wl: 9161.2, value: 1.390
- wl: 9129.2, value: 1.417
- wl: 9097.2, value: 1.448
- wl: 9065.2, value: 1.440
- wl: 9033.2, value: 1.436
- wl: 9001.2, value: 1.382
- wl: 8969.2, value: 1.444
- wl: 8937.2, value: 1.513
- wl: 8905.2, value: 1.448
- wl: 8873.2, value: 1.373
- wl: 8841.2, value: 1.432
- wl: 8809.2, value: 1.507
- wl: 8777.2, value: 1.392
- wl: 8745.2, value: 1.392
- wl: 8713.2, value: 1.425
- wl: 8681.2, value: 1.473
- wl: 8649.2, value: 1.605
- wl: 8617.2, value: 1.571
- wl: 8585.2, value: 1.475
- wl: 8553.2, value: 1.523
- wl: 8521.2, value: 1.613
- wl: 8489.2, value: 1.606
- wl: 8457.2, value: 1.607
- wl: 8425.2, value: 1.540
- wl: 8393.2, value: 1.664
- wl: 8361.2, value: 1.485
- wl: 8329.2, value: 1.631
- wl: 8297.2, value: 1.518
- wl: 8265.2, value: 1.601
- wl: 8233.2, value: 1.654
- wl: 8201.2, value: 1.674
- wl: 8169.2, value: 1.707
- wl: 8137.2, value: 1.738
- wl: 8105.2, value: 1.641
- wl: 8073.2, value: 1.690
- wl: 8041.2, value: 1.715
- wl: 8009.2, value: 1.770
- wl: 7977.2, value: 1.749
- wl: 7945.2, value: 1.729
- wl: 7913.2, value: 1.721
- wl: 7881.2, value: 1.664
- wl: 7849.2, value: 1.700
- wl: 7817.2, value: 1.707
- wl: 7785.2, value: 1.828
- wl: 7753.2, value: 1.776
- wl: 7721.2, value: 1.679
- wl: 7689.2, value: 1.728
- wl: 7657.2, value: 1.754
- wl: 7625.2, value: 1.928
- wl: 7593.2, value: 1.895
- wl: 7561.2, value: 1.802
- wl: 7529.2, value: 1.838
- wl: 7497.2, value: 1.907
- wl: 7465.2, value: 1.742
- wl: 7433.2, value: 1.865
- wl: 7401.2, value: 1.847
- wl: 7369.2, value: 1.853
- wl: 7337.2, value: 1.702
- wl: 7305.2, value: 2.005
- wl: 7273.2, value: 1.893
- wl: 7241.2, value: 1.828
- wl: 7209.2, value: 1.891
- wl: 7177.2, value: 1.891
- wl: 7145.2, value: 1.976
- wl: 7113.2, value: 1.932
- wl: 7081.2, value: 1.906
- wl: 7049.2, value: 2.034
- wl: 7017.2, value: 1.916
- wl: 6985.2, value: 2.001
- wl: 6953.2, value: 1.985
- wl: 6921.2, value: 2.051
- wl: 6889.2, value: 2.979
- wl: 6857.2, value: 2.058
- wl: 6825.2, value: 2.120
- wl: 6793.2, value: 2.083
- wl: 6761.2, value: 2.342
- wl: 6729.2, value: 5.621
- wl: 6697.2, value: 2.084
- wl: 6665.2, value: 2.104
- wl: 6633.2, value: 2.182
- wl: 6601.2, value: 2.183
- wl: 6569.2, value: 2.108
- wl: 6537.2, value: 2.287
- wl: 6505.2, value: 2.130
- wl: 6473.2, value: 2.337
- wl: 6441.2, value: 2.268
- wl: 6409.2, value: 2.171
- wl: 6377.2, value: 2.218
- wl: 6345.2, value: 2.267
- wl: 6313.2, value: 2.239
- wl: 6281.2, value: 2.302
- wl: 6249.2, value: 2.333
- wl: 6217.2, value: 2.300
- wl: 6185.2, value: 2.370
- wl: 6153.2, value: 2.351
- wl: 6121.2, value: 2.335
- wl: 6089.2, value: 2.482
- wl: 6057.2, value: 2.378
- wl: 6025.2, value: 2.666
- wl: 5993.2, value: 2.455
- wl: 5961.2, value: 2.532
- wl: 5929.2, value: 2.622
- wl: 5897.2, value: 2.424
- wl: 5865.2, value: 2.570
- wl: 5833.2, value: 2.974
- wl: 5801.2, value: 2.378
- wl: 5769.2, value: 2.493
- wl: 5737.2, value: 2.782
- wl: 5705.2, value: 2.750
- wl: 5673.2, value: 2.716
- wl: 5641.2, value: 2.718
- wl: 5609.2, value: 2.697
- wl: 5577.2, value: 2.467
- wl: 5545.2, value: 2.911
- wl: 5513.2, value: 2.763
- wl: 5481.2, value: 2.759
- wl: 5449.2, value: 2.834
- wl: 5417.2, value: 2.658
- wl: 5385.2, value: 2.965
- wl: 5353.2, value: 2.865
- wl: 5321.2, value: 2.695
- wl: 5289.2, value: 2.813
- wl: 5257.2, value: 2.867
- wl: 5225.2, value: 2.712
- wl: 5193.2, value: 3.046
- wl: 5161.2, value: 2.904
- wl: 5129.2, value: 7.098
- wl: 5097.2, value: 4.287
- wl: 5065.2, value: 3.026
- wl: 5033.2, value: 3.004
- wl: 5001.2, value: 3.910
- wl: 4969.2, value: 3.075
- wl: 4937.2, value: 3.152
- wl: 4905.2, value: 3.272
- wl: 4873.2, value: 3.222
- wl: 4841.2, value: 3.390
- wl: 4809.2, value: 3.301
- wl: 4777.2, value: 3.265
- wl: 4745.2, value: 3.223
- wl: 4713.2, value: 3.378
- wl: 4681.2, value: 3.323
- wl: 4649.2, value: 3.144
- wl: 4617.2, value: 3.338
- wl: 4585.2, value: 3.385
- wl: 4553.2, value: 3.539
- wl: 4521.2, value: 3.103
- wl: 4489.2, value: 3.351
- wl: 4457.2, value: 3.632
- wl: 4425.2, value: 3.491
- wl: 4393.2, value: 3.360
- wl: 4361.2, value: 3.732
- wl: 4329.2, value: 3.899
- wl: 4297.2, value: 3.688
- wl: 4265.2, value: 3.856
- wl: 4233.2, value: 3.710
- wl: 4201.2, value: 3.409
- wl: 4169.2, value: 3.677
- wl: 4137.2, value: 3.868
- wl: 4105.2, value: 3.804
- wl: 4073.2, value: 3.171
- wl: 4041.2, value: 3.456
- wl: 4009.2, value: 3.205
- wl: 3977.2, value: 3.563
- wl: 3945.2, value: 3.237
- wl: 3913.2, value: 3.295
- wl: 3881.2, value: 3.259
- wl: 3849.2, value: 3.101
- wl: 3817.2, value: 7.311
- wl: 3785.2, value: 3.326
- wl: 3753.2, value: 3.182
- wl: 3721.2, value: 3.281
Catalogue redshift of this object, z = 0.025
